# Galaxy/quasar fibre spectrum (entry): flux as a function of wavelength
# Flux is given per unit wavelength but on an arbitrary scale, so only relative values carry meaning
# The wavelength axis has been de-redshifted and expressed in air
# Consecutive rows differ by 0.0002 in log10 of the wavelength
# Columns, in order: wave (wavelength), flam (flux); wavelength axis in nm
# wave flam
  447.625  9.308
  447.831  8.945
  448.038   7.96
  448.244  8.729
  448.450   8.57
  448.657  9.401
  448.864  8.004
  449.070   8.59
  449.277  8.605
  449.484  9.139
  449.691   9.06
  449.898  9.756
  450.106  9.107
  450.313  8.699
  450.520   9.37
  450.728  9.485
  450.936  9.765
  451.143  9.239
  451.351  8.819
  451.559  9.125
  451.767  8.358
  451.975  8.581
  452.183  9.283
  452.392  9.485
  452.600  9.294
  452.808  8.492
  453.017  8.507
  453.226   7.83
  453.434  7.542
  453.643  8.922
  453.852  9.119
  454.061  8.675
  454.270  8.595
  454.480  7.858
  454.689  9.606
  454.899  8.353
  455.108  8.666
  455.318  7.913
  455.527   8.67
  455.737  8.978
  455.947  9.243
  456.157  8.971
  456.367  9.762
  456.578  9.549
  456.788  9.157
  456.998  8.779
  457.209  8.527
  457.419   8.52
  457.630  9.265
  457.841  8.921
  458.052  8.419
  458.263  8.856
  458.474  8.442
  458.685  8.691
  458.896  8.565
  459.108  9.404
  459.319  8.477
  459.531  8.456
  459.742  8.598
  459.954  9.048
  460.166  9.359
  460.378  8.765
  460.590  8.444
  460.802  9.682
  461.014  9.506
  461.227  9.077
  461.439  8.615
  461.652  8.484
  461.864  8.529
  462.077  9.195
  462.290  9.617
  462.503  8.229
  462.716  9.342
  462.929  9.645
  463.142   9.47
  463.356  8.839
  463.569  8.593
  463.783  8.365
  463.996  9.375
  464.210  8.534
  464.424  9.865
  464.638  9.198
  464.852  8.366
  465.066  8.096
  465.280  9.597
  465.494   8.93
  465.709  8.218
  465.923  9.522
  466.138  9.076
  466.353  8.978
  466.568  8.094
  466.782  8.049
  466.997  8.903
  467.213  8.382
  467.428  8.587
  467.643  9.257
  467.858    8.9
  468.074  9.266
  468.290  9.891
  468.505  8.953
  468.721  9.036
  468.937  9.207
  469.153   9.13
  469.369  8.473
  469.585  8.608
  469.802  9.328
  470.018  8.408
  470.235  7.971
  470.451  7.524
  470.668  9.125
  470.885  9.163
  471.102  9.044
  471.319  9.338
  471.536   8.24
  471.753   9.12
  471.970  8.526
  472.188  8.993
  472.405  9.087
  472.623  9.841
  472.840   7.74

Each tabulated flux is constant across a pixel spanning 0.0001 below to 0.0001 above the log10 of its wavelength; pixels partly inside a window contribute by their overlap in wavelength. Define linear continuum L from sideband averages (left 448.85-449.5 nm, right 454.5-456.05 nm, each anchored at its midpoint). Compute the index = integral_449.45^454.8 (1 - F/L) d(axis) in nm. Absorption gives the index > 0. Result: -0.15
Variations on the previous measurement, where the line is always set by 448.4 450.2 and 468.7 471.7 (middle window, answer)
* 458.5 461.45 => -0.023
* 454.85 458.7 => 0.011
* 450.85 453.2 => -0.014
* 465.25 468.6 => -0.044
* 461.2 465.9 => -0.063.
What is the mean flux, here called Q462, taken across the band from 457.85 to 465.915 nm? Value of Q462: 8.9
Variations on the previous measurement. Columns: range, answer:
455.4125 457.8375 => 9.03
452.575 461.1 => 8.79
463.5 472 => 8.83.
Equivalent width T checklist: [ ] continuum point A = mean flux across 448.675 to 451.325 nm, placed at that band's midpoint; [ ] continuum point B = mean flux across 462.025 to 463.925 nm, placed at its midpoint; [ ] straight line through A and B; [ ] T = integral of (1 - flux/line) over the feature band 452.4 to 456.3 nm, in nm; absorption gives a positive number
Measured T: 0.17 nm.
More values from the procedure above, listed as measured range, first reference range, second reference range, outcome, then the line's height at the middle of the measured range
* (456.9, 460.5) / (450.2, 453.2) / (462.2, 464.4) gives 0.100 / 9.02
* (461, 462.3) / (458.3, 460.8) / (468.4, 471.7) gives -0.020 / 8.79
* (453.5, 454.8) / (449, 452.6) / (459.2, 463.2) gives 0.043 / 9.06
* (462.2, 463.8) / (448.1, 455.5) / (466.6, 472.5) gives -0.041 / 8.82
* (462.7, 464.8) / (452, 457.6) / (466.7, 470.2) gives -0.058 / 8.85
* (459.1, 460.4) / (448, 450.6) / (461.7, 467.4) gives 0.005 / 8.87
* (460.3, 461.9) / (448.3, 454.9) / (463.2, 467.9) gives -0.014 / 8.83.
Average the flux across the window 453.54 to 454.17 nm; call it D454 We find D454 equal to 8.91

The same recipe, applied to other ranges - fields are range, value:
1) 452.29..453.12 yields 8.95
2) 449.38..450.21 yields 9.26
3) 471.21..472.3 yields 8.85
